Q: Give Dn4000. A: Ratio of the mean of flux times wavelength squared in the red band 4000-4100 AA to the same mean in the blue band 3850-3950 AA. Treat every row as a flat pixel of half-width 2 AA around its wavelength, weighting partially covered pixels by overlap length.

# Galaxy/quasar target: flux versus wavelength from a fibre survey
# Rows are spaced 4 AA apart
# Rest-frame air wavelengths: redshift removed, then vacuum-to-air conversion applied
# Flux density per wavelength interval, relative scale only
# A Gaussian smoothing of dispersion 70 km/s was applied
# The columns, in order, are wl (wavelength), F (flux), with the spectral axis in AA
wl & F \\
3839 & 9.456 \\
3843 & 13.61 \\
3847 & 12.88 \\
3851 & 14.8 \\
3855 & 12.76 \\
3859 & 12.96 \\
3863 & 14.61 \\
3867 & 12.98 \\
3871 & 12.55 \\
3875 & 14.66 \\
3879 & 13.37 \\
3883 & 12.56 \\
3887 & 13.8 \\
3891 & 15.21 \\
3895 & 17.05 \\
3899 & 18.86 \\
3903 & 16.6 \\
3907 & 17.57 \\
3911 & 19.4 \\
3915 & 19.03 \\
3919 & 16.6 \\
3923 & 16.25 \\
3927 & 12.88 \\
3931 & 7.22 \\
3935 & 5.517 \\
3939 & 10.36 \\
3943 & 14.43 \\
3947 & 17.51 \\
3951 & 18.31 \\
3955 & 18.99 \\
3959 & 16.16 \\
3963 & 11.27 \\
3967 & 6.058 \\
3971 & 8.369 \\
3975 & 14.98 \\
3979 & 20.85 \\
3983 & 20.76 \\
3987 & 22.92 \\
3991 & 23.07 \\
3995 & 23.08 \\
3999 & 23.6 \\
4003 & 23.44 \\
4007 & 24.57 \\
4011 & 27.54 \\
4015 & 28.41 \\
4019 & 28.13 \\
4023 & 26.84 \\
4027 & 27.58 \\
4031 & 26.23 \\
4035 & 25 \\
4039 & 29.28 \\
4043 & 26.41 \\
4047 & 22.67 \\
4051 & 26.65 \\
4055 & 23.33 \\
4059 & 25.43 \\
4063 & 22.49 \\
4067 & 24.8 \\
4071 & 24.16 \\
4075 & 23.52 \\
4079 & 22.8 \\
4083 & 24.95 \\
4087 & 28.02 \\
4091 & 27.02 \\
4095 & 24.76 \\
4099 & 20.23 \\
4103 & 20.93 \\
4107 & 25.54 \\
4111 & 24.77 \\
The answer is 1.90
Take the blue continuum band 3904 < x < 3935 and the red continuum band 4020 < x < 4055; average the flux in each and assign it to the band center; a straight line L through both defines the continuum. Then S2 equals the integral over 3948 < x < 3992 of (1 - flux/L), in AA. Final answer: 7.6 AA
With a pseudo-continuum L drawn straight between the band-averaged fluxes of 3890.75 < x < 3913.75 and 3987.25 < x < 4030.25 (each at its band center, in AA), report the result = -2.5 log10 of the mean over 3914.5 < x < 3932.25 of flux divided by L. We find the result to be 0.31 mag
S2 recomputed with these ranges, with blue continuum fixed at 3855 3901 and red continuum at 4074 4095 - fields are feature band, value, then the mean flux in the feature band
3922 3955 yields 8.5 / 13.1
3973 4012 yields -3.6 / 22.4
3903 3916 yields -1.9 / 18.3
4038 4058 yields -1.8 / 25.5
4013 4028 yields -4.0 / 27.8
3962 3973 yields 6.2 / 8.32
